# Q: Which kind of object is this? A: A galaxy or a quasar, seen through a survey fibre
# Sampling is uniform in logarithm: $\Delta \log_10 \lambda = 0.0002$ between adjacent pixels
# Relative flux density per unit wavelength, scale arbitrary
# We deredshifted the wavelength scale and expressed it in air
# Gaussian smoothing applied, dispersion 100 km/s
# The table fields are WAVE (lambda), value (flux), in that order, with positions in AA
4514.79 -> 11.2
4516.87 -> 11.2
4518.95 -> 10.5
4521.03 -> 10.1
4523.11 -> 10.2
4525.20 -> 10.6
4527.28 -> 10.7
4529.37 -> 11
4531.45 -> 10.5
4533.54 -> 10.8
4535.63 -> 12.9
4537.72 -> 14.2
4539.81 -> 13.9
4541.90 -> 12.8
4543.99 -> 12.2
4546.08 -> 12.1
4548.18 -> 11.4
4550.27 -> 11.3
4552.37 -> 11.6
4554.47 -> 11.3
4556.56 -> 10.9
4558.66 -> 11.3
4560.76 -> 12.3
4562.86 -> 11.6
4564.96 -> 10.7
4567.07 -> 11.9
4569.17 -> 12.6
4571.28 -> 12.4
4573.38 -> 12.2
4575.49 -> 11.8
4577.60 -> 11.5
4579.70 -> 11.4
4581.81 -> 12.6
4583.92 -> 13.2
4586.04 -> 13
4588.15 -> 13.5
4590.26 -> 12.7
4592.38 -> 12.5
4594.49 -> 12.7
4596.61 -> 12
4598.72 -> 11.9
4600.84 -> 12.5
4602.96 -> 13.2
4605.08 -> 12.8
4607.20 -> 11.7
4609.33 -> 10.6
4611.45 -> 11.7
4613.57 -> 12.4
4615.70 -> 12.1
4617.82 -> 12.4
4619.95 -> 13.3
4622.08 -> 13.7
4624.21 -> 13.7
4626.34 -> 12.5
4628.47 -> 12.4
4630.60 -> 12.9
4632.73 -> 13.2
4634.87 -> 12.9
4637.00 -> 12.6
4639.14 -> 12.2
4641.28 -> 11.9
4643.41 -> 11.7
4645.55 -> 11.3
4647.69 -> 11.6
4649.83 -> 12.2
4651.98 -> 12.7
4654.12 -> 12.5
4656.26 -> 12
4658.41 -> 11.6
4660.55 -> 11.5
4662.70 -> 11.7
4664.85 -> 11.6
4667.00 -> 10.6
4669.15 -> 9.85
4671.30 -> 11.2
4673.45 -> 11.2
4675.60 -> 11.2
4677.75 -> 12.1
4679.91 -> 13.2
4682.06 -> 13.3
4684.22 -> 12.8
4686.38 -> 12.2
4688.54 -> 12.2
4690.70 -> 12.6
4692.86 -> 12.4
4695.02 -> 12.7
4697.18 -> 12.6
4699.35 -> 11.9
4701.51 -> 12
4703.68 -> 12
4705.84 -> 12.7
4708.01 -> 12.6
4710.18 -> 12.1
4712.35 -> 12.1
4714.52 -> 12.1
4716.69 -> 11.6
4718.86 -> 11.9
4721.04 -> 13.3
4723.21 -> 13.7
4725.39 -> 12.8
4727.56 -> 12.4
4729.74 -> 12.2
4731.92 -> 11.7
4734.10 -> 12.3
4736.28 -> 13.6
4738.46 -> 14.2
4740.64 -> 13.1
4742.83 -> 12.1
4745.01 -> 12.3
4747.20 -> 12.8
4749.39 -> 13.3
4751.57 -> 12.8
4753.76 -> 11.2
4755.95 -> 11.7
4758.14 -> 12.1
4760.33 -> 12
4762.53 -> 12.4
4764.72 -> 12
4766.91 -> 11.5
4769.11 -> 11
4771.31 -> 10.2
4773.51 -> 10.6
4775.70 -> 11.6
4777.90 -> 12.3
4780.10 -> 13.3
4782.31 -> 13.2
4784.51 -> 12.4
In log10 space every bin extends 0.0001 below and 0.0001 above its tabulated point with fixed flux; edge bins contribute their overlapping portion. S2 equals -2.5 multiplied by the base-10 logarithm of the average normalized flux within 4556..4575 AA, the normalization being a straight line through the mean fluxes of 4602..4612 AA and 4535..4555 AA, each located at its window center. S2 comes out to 0.04 mag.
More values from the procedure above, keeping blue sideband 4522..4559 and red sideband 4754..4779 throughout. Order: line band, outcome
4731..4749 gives -0.11 mag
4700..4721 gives -0.05 mag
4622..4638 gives -0.12 mag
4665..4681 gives 0.02 mag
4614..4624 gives -0.11 mag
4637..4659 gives -0.04 mag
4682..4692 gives -0.08 mag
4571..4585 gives -0.05 mag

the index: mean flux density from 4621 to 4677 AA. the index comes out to 12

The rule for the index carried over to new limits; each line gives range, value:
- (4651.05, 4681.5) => 11.7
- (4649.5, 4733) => 12.1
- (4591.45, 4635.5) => 12.5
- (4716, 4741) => 12.7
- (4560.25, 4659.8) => 12.3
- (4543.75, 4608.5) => 12.1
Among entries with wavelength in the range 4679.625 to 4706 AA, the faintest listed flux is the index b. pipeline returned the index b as 11.9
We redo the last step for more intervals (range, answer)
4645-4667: 10.6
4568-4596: 11.4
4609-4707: 9.85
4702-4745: 11.6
